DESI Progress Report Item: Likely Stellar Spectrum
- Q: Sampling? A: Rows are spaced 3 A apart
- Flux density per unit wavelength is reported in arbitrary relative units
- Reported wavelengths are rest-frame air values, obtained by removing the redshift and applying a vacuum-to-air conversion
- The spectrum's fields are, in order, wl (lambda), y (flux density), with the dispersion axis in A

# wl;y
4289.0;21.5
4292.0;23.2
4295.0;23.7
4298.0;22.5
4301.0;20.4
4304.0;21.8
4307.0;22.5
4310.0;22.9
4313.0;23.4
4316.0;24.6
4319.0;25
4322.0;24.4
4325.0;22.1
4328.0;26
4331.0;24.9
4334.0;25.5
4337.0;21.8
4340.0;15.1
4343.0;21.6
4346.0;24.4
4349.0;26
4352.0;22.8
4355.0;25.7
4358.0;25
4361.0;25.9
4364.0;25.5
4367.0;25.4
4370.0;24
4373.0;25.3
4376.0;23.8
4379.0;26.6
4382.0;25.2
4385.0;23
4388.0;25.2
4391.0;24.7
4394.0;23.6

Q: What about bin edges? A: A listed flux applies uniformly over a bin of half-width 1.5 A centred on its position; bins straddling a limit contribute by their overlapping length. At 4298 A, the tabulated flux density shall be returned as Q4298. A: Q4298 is 22.5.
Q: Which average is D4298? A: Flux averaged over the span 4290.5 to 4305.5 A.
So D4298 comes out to 22.3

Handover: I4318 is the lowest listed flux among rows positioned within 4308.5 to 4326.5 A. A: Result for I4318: 22.1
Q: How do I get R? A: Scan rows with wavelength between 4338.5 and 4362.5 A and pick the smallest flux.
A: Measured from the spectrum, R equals 15.1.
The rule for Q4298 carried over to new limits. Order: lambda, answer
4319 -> 25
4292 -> 23.2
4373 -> 25.3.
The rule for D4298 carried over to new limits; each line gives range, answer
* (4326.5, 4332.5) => 25.4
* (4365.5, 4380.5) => 25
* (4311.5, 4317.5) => 24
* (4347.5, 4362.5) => 25.1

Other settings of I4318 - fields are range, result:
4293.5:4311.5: 20.4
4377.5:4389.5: 23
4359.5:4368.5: 25.4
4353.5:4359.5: 25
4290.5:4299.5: 22.5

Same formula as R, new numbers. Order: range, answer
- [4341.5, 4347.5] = 21.6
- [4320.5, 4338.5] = 21.8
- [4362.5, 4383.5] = 23.8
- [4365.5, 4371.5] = 24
